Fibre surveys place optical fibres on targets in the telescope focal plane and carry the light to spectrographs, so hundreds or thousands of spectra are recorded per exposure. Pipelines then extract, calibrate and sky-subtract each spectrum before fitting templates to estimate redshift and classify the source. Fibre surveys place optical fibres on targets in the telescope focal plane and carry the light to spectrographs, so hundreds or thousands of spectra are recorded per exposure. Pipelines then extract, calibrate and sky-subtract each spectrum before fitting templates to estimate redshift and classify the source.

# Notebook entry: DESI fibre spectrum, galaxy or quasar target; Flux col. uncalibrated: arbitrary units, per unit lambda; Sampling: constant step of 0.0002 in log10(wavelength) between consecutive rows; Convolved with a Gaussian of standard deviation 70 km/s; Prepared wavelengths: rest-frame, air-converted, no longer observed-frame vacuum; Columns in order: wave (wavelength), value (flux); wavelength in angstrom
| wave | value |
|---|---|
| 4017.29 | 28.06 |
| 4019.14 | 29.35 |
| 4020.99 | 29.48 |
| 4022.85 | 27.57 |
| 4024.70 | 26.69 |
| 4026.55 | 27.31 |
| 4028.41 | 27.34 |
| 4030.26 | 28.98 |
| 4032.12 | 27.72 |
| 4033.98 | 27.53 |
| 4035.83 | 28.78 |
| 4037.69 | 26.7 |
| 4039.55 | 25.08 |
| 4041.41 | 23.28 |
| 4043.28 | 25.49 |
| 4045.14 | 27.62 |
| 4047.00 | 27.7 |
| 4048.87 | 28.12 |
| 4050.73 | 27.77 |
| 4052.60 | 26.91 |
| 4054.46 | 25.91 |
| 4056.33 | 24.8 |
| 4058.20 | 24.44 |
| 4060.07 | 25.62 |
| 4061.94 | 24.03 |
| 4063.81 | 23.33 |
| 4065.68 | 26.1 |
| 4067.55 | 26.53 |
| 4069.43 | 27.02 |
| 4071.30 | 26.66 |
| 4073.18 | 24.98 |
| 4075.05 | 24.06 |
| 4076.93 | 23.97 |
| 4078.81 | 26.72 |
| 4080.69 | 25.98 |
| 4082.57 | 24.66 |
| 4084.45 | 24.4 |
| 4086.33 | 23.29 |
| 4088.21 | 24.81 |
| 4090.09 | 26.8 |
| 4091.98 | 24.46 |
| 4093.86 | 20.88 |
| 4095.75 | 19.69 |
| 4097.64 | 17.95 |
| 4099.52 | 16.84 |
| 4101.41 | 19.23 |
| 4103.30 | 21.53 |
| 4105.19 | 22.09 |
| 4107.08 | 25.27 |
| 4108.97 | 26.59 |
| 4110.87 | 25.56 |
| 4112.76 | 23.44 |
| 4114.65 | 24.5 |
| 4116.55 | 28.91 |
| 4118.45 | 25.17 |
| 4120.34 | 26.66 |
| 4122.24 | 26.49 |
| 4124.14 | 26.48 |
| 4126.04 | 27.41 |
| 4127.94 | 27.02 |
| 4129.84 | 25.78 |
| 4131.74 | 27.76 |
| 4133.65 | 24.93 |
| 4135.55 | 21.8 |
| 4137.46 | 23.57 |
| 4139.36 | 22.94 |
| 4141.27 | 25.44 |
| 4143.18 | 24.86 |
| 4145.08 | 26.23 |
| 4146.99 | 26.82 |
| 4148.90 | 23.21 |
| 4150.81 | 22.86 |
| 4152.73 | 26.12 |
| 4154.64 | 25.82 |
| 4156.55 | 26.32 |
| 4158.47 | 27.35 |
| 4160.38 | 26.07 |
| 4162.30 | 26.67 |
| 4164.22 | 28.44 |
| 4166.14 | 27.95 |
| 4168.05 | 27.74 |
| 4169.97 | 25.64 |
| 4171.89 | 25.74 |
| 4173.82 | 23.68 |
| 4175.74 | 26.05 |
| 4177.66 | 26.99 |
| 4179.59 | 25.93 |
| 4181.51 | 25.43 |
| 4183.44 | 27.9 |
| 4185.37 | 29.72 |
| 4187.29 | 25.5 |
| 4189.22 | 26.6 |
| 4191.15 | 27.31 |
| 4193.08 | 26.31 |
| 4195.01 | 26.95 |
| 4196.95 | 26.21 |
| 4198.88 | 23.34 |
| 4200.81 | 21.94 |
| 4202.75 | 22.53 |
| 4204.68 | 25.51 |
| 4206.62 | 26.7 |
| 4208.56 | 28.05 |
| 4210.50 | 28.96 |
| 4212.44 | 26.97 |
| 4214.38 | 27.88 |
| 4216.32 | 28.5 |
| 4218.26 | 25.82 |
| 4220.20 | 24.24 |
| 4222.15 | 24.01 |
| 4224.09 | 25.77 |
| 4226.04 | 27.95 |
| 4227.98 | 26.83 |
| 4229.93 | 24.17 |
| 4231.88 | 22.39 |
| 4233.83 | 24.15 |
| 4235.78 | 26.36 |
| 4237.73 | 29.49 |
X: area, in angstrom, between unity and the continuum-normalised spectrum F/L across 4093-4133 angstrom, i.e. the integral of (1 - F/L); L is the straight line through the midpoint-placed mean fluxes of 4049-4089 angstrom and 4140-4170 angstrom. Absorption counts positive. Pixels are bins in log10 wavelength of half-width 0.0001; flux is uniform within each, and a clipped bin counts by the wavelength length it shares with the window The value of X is 2.6 angstrom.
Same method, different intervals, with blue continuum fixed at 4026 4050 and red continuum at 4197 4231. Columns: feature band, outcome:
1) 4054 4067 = 1.0 angstrom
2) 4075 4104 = 4.2 angstrom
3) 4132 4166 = 1.2 angstrom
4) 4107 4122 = 0.4 angstrom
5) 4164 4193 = -0.6 angstrom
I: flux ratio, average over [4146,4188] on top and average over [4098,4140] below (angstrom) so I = 1.07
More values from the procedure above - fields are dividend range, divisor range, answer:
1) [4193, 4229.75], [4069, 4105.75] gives 1.12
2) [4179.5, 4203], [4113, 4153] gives 1.02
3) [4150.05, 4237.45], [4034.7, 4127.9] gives 1.05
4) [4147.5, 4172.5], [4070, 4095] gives 1.06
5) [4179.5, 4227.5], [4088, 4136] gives 1.09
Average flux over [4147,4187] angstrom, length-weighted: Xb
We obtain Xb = 26.3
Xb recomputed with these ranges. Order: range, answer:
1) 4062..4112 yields 23.8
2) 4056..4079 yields 25.2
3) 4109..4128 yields 26.1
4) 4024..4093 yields 26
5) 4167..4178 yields 26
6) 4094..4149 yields 24.3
